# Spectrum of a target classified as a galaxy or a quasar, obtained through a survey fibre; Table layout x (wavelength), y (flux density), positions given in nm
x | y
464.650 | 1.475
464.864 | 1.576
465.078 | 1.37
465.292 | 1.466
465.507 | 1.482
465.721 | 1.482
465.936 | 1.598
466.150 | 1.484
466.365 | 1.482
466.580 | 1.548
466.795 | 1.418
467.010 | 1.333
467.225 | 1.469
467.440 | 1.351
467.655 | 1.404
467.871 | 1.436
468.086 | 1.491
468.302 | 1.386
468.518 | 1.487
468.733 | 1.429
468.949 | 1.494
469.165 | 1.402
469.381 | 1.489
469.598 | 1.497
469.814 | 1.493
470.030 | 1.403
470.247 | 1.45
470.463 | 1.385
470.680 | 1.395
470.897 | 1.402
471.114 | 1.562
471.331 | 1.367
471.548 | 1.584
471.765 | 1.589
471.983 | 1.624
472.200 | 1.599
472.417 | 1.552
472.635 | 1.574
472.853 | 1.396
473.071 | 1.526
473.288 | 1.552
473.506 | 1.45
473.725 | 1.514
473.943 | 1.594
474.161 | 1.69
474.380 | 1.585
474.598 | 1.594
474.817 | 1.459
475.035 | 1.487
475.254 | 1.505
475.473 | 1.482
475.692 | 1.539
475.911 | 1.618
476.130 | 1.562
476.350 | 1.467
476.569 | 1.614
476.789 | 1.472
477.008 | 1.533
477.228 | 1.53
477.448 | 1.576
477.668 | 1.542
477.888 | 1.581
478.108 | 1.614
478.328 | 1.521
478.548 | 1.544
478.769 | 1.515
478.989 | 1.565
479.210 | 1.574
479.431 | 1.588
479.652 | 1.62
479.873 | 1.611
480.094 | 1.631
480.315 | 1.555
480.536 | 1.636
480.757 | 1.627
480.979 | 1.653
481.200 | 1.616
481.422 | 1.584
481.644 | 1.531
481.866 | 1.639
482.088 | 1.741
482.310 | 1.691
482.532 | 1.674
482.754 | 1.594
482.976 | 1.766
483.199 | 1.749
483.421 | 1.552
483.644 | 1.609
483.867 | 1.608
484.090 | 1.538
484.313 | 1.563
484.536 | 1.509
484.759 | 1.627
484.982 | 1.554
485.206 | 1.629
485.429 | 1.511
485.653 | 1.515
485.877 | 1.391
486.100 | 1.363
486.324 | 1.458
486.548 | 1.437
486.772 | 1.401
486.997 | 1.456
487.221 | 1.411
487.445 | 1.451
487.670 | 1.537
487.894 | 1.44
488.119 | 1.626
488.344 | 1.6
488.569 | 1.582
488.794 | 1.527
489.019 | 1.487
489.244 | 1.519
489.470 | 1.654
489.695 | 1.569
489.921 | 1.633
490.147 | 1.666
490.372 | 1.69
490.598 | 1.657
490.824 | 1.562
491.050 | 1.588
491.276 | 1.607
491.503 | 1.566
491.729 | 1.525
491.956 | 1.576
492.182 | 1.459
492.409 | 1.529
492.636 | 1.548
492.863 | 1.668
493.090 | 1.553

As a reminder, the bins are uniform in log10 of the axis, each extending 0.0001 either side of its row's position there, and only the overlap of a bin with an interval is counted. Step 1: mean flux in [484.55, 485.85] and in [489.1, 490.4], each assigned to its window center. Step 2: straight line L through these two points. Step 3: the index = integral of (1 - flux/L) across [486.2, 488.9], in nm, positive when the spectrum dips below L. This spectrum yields 0.15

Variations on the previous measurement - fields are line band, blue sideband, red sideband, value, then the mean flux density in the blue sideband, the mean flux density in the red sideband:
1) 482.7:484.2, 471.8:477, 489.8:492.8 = -0.06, 1.54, 1.59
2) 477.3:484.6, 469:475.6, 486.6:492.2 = -0.35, 1.51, 1.55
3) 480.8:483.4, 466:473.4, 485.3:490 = -0.28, 1.47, 1.5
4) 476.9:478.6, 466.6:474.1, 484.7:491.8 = -0.06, 1.48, 1.54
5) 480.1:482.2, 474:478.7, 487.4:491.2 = -0.08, 1.55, 1.58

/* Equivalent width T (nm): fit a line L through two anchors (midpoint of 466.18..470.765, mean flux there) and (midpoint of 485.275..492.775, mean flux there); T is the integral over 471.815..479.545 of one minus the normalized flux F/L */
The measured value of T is -0.39 nm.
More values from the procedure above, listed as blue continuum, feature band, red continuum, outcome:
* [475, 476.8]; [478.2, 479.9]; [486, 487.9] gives -0.07 nm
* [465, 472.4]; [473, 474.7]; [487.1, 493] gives -0.08 nm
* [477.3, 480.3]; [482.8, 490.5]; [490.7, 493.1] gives 0.09 nm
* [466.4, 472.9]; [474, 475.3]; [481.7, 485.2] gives -0.03 nm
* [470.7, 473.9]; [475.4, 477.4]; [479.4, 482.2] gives 0.04 nm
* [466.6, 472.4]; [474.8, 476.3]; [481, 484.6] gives 0.01 nm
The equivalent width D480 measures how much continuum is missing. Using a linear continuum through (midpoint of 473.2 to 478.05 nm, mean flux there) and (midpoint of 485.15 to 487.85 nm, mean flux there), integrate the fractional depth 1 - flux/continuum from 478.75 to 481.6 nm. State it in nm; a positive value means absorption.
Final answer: -0.172 nm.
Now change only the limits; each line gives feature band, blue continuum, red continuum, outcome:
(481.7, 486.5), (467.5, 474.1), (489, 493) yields -0.10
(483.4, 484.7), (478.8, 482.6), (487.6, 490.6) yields 0.03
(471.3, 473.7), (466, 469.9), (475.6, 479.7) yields -0.05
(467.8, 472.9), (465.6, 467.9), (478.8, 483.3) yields 0.07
